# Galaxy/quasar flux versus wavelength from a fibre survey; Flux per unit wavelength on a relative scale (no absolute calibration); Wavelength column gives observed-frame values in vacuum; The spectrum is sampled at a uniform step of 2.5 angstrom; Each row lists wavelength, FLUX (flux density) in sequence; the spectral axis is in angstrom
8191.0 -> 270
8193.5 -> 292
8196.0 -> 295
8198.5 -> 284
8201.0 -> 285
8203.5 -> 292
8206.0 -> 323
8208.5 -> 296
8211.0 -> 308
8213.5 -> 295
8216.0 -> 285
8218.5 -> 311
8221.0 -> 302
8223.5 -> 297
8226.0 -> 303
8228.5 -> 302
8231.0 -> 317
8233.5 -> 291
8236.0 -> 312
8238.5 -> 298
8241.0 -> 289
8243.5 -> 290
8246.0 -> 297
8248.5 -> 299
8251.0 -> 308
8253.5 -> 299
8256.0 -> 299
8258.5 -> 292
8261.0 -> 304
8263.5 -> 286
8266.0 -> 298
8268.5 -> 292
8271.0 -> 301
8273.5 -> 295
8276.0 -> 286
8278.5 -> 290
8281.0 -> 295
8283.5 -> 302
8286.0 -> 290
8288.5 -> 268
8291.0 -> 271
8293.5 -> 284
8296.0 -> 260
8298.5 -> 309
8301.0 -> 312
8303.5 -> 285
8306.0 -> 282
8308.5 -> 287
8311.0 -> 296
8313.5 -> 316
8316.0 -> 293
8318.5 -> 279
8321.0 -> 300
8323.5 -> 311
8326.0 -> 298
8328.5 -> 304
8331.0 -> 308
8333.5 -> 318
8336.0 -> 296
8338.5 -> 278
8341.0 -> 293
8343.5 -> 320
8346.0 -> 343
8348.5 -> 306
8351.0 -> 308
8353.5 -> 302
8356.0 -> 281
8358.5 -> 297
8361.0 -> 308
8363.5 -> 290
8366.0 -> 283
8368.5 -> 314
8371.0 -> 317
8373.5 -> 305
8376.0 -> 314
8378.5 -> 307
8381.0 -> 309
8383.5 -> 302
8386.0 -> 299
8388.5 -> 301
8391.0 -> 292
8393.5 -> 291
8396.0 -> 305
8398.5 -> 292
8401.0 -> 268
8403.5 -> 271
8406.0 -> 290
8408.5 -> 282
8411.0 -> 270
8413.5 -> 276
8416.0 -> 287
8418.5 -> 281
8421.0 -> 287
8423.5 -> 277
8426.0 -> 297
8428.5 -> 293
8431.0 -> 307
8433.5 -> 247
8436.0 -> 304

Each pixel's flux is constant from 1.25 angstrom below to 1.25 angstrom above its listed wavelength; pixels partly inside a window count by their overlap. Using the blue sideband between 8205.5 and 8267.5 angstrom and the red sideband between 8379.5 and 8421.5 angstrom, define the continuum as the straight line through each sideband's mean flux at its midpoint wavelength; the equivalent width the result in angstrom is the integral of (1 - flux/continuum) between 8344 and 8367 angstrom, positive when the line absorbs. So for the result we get -0.88 angstrom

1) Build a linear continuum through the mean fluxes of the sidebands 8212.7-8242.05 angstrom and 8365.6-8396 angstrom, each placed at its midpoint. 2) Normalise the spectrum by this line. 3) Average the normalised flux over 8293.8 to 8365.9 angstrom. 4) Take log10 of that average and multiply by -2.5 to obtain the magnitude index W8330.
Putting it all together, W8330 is 0.01 mag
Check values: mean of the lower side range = 300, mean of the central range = 299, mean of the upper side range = 303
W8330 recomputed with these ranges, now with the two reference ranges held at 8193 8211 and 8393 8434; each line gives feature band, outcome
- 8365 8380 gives -0.075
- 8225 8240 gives -0.033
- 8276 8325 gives -0.001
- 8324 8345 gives -0.051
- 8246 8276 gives -0.015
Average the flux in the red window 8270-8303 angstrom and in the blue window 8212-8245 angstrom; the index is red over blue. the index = 0.97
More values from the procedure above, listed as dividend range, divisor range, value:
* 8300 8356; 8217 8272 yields 1.01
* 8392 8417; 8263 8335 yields 0.96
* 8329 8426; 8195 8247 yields 0.99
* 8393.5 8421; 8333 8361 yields 0.93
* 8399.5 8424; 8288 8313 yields 0.97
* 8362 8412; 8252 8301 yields 1.01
